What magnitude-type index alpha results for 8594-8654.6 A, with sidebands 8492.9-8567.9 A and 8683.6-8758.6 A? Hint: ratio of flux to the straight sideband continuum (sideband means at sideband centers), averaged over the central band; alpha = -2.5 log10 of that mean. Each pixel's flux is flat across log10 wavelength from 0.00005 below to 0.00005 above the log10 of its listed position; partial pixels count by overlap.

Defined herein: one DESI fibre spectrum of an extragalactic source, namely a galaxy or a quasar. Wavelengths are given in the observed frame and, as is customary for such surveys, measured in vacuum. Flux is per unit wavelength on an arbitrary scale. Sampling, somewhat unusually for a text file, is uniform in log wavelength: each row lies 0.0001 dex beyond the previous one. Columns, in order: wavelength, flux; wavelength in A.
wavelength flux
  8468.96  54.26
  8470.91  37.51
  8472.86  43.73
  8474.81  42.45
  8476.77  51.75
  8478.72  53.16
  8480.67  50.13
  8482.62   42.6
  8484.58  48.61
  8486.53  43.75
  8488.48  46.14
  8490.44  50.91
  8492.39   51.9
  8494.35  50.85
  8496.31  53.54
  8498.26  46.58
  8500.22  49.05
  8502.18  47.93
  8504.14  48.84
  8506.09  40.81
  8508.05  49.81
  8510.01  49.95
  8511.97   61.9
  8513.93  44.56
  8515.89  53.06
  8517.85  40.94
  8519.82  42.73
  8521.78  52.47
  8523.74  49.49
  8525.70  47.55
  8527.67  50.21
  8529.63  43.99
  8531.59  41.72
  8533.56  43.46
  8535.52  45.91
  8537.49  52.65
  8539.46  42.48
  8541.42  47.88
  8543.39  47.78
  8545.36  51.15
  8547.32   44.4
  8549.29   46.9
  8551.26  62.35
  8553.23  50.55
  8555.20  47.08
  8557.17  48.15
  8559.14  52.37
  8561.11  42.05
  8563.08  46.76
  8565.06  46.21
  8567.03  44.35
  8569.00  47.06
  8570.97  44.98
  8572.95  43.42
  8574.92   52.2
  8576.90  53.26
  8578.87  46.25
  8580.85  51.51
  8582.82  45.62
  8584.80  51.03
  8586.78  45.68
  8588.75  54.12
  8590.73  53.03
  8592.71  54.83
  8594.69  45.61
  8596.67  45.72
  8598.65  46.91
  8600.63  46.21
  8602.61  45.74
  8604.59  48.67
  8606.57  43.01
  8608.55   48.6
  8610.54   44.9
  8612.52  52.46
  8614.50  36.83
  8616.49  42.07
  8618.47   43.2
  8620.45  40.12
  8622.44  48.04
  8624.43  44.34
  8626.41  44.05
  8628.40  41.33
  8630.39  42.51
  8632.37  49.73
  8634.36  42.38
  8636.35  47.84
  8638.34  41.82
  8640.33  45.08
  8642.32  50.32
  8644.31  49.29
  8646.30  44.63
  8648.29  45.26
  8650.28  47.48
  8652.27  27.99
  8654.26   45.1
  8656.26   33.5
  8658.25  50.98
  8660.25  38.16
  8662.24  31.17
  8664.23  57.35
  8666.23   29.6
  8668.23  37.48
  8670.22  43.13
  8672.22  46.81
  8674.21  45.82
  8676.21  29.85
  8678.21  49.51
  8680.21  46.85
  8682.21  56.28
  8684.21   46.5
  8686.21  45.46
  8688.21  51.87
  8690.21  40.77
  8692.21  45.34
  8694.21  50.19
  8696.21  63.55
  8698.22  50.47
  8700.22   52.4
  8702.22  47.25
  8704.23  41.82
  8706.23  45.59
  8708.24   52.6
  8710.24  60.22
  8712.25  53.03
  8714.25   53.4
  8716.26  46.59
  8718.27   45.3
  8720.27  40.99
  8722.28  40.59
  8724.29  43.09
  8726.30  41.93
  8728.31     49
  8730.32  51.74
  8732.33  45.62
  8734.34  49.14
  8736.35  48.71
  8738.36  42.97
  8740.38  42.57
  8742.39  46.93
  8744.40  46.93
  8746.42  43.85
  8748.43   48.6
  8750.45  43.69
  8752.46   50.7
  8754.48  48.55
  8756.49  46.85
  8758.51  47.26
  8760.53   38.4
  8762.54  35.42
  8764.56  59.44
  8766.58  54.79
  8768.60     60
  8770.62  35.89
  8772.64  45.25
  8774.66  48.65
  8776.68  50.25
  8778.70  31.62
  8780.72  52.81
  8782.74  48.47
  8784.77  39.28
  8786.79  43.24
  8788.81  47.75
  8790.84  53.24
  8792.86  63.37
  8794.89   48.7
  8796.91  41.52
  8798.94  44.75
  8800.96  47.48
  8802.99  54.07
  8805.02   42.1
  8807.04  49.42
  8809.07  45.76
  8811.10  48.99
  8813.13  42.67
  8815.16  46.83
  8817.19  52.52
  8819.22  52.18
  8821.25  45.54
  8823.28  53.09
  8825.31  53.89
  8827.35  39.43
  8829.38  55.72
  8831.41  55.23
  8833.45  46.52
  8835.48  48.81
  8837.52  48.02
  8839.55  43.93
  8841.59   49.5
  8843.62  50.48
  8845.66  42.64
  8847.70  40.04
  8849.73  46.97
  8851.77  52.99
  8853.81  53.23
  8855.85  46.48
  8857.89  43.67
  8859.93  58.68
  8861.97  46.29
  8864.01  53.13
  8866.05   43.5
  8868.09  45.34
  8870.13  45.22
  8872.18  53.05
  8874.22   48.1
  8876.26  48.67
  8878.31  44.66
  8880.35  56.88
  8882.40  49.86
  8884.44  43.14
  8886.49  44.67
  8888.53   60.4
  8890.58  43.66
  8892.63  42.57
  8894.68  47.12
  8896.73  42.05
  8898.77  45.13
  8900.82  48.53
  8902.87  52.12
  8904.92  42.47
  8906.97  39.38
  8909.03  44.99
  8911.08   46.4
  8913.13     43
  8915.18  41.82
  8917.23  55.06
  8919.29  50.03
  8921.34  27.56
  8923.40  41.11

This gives 0.07 mag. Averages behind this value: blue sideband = 48.1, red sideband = 47.7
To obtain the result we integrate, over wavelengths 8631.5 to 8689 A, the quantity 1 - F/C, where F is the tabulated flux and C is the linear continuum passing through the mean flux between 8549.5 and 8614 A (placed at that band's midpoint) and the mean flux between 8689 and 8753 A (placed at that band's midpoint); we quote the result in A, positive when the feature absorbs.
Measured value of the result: 4.75 A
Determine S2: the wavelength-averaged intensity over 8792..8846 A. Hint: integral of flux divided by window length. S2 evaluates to 48.7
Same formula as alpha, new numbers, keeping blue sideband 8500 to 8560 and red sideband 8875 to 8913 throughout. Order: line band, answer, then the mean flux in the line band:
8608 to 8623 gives 0.086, 44.3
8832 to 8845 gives -0.023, 48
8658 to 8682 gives 0.128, 42.4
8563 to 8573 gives 0.061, 45.5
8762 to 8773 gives -0.043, 49.2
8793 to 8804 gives -0.032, 48.6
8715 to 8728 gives 0.093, 43.6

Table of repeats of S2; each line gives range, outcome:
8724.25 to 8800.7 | 46.9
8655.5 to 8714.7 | 46.6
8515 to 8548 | 46.9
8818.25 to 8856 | 48.7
